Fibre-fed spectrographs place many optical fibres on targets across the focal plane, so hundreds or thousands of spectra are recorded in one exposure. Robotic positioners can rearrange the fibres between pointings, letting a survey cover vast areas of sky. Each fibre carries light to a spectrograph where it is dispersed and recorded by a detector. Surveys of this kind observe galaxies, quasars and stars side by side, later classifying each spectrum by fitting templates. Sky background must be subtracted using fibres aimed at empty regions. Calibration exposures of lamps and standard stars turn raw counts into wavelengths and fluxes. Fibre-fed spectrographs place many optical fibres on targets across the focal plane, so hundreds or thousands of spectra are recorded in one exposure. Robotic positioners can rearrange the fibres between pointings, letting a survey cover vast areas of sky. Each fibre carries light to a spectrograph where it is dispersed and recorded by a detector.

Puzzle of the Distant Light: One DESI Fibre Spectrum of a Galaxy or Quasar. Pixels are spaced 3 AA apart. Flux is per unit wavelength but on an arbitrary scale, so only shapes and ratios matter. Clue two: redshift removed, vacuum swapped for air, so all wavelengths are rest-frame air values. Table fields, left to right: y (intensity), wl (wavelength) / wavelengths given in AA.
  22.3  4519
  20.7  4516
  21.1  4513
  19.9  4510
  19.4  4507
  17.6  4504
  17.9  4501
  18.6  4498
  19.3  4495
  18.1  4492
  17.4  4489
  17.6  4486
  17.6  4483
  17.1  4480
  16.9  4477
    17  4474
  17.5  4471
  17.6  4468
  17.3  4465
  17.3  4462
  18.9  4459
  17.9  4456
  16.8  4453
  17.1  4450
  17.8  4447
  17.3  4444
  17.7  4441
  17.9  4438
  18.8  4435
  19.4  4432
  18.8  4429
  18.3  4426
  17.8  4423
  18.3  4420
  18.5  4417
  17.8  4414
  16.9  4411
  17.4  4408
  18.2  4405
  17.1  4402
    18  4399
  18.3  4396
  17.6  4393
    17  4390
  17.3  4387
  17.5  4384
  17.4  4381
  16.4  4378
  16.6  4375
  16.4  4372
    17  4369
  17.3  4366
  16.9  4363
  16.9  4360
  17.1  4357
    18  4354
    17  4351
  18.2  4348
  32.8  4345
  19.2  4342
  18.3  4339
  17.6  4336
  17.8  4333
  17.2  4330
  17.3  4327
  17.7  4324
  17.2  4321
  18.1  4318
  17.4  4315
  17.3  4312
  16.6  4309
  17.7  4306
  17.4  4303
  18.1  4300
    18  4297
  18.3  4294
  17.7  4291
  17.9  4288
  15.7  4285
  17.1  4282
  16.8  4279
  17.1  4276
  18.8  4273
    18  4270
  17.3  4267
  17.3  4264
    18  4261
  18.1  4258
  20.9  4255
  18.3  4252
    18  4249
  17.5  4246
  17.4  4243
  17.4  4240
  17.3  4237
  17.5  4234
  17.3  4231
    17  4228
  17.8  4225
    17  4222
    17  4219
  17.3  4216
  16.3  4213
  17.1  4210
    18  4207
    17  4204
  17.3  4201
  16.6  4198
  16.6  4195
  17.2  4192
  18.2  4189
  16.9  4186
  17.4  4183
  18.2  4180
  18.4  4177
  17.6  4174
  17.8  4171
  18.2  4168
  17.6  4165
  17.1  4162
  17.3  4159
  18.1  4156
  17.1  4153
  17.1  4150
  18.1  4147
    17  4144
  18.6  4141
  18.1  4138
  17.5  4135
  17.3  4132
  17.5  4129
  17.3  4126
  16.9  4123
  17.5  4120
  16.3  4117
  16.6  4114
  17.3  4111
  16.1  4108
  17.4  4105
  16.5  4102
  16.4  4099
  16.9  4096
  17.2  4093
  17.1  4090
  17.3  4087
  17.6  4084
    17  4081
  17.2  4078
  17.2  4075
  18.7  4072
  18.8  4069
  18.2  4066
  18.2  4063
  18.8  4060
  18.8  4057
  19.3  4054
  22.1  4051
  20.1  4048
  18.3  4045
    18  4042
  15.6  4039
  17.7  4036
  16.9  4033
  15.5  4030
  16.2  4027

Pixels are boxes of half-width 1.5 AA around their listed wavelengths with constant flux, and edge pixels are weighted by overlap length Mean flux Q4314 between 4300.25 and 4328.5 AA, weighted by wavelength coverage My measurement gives 17.4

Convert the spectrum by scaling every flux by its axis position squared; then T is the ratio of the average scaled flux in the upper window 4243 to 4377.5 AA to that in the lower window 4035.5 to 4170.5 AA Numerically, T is 1.12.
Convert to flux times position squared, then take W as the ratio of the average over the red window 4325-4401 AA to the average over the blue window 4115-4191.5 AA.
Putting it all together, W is 1.1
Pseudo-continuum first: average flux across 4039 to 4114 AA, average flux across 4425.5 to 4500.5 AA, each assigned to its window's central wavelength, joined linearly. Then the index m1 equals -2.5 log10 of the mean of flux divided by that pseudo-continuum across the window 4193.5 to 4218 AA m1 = 0.052 mag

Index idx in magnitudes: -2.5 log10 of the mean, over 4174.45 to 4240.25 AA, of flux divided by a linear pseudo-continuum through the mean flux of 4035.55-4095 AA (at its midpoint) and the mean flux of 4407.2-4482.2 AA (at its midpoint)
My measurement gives 0.04 mag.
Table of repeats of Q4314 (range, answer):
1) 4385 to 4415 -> 17.6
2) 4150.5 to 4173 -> 17.6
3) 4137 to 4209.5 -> 17.6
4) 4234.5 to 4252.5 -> 17.6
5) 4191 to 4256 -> 17.4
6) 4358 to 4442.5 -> 17.6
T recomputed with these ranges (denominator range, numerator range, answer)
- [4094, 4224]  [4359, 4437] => 1.14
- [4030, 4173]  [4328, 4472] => 1.17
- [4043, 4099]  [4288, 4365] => 1.13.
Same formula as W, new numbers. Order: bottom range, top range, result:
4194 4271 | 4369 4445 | 1.10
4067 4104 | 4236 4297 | 1.12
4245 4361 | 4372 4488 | 1.03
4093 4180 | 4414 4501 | 1.20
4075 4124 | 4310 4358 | 1.23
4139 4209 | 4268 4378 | 1.09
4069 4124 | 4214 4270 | 1.11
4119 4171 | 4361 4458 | 1.14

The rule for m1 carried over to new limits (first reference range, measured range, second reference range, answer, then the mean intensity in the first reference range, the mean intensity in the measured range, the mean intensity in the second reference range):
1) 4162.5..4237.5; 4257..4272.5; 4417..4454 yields -0.01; 17.4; 17.8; 18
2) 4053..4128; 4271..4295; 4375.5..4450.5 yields 0.01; 17.5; 17.4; 17.8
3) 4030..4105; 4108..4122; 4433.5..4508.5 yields 0.06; 17.9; 16.8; 17.8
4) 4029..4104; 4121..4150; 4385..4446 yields 0.02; 17.8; 17.6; 17.9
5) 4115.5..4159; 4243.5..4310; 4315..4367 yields 0.02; 17.5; 17.8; 18.5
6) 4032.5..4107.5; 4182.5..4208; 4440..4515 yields 0.04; 17.9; 17.2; 18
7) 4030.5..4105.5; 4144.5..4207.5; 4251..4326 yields 0.02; 17.9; 17.5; 17.7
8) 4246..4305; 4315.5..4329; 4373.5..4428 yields 0.01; 17.8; 17.5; 17.6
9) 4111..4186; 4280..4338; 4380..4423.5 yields 0.01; 17.5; 17.5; 17.7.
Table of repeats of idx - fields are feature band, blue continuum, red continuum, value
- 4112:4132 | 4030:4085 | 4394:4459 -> 0.07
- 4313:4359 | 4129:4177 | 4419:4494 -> -0.06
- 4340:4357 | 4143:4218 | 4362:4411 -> -0.19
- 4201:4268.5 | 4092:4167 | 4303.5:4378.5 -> 0.00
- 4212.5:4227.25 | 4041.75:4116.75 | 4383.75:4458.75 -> 0.04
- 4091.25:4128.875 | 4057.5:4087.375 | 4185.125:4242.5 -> 0.05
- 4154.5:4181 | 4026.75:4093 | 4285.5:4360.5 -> 0.02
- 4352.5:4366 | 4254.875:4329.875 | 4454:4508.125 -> 0.03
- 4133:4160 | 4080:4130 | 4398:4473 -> -0.03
